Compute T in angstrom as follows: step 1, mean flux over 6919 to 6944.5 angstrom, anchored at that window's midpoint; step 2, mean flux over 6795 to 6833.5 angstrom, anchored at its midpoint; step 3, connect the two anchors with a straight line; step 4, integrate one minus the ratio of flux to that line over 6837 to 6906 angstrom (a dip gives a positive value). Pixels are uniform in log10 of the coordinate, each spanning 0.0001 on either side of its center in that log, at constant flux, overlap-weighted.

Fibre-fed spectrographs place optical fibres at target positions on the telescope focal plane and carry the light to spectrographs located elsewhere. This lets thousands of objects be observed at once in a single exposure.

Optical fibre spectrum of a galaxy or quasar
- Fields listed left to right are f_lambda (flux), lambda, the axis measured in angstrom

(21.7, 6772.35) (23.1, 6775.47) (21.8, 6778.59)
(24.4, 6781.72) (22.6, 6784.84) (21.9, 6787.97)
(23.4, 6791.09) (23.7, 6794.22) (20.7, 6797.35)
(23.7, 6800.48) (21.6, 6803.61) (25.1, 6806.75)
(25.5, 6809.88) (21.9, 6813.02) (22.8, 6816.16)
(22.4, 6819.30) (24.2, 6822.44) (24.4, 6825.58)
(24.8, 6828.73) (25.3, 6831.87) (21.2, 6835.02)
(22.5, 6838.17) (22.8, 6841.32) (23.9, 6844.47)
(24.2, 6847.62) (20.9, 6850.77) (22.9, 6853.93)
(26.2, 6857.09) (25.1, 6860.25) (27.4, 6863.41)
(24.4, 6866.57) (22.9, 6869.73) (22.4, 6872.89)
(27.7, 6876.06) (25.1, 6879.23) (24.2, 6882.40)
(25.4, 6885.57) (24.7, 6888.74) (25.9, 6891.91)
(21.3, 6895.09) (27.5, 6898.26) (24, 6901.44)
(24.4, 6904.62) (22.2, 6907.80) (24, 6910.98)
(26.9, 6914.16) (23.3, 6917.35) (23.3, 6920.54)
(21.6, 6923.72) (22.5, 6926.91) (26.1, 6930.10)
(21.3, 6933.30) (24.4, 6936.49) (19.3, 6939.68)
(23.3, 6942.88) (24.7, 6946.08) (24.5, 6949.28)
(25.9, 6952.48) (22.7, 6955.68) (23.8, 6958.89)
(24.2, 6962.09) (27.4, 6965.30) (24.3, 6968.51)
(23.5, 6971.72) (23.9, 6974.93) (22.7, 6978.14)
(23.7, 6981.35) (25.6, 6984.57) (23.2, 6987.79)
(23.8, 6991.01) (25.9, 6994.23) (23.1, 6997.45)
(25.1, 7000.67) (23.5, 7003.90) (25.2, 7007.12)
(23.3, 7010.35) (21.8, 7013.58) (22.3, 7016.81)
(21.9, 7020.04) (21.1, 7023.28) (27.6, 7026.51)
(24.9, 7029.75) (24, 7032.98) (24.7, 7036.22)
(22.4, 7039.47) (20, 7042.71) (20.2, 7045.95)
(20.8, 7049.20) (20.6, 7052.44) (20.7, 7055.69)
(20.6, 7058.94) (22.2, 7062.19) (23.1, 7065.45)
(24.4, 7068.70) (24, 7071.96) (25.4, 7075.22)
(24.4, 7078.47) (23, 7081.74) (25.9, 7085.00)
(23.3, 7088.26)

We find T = -3.7 angstrom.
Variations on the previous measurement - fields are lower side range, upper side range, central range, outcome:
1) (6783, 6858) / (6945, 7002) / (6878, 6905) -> -1.1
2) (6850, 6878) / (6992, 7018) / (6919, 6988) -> 1.0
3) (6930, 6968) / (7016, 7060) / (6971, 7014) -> -1.6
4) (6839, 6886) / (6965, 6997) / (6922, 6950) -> 1.4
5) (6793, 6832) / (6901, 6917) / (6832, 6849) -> 0.4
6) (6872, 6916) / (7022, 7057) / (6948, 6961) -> -0.2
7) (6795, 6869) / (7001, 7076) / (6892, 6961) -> -1.3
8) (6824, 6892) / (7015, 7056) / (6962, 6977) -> -1.0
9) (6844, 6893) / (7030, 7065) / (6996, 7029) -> -1.8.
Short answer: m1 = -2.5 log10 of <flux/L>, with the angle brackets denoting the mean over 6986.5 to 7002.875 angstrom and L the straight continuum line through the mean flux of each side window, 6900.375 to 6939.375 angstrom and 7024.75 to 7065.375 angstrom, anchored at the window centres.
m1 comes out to -0.06 mag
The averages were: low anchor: 23.5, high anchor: 22.4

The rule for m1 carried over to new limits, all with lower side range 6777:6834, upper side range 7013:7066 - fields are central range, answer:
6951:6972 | -0.09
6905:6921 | -0.05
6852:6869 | -0.09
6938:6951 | -0.01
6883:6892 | -0.10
